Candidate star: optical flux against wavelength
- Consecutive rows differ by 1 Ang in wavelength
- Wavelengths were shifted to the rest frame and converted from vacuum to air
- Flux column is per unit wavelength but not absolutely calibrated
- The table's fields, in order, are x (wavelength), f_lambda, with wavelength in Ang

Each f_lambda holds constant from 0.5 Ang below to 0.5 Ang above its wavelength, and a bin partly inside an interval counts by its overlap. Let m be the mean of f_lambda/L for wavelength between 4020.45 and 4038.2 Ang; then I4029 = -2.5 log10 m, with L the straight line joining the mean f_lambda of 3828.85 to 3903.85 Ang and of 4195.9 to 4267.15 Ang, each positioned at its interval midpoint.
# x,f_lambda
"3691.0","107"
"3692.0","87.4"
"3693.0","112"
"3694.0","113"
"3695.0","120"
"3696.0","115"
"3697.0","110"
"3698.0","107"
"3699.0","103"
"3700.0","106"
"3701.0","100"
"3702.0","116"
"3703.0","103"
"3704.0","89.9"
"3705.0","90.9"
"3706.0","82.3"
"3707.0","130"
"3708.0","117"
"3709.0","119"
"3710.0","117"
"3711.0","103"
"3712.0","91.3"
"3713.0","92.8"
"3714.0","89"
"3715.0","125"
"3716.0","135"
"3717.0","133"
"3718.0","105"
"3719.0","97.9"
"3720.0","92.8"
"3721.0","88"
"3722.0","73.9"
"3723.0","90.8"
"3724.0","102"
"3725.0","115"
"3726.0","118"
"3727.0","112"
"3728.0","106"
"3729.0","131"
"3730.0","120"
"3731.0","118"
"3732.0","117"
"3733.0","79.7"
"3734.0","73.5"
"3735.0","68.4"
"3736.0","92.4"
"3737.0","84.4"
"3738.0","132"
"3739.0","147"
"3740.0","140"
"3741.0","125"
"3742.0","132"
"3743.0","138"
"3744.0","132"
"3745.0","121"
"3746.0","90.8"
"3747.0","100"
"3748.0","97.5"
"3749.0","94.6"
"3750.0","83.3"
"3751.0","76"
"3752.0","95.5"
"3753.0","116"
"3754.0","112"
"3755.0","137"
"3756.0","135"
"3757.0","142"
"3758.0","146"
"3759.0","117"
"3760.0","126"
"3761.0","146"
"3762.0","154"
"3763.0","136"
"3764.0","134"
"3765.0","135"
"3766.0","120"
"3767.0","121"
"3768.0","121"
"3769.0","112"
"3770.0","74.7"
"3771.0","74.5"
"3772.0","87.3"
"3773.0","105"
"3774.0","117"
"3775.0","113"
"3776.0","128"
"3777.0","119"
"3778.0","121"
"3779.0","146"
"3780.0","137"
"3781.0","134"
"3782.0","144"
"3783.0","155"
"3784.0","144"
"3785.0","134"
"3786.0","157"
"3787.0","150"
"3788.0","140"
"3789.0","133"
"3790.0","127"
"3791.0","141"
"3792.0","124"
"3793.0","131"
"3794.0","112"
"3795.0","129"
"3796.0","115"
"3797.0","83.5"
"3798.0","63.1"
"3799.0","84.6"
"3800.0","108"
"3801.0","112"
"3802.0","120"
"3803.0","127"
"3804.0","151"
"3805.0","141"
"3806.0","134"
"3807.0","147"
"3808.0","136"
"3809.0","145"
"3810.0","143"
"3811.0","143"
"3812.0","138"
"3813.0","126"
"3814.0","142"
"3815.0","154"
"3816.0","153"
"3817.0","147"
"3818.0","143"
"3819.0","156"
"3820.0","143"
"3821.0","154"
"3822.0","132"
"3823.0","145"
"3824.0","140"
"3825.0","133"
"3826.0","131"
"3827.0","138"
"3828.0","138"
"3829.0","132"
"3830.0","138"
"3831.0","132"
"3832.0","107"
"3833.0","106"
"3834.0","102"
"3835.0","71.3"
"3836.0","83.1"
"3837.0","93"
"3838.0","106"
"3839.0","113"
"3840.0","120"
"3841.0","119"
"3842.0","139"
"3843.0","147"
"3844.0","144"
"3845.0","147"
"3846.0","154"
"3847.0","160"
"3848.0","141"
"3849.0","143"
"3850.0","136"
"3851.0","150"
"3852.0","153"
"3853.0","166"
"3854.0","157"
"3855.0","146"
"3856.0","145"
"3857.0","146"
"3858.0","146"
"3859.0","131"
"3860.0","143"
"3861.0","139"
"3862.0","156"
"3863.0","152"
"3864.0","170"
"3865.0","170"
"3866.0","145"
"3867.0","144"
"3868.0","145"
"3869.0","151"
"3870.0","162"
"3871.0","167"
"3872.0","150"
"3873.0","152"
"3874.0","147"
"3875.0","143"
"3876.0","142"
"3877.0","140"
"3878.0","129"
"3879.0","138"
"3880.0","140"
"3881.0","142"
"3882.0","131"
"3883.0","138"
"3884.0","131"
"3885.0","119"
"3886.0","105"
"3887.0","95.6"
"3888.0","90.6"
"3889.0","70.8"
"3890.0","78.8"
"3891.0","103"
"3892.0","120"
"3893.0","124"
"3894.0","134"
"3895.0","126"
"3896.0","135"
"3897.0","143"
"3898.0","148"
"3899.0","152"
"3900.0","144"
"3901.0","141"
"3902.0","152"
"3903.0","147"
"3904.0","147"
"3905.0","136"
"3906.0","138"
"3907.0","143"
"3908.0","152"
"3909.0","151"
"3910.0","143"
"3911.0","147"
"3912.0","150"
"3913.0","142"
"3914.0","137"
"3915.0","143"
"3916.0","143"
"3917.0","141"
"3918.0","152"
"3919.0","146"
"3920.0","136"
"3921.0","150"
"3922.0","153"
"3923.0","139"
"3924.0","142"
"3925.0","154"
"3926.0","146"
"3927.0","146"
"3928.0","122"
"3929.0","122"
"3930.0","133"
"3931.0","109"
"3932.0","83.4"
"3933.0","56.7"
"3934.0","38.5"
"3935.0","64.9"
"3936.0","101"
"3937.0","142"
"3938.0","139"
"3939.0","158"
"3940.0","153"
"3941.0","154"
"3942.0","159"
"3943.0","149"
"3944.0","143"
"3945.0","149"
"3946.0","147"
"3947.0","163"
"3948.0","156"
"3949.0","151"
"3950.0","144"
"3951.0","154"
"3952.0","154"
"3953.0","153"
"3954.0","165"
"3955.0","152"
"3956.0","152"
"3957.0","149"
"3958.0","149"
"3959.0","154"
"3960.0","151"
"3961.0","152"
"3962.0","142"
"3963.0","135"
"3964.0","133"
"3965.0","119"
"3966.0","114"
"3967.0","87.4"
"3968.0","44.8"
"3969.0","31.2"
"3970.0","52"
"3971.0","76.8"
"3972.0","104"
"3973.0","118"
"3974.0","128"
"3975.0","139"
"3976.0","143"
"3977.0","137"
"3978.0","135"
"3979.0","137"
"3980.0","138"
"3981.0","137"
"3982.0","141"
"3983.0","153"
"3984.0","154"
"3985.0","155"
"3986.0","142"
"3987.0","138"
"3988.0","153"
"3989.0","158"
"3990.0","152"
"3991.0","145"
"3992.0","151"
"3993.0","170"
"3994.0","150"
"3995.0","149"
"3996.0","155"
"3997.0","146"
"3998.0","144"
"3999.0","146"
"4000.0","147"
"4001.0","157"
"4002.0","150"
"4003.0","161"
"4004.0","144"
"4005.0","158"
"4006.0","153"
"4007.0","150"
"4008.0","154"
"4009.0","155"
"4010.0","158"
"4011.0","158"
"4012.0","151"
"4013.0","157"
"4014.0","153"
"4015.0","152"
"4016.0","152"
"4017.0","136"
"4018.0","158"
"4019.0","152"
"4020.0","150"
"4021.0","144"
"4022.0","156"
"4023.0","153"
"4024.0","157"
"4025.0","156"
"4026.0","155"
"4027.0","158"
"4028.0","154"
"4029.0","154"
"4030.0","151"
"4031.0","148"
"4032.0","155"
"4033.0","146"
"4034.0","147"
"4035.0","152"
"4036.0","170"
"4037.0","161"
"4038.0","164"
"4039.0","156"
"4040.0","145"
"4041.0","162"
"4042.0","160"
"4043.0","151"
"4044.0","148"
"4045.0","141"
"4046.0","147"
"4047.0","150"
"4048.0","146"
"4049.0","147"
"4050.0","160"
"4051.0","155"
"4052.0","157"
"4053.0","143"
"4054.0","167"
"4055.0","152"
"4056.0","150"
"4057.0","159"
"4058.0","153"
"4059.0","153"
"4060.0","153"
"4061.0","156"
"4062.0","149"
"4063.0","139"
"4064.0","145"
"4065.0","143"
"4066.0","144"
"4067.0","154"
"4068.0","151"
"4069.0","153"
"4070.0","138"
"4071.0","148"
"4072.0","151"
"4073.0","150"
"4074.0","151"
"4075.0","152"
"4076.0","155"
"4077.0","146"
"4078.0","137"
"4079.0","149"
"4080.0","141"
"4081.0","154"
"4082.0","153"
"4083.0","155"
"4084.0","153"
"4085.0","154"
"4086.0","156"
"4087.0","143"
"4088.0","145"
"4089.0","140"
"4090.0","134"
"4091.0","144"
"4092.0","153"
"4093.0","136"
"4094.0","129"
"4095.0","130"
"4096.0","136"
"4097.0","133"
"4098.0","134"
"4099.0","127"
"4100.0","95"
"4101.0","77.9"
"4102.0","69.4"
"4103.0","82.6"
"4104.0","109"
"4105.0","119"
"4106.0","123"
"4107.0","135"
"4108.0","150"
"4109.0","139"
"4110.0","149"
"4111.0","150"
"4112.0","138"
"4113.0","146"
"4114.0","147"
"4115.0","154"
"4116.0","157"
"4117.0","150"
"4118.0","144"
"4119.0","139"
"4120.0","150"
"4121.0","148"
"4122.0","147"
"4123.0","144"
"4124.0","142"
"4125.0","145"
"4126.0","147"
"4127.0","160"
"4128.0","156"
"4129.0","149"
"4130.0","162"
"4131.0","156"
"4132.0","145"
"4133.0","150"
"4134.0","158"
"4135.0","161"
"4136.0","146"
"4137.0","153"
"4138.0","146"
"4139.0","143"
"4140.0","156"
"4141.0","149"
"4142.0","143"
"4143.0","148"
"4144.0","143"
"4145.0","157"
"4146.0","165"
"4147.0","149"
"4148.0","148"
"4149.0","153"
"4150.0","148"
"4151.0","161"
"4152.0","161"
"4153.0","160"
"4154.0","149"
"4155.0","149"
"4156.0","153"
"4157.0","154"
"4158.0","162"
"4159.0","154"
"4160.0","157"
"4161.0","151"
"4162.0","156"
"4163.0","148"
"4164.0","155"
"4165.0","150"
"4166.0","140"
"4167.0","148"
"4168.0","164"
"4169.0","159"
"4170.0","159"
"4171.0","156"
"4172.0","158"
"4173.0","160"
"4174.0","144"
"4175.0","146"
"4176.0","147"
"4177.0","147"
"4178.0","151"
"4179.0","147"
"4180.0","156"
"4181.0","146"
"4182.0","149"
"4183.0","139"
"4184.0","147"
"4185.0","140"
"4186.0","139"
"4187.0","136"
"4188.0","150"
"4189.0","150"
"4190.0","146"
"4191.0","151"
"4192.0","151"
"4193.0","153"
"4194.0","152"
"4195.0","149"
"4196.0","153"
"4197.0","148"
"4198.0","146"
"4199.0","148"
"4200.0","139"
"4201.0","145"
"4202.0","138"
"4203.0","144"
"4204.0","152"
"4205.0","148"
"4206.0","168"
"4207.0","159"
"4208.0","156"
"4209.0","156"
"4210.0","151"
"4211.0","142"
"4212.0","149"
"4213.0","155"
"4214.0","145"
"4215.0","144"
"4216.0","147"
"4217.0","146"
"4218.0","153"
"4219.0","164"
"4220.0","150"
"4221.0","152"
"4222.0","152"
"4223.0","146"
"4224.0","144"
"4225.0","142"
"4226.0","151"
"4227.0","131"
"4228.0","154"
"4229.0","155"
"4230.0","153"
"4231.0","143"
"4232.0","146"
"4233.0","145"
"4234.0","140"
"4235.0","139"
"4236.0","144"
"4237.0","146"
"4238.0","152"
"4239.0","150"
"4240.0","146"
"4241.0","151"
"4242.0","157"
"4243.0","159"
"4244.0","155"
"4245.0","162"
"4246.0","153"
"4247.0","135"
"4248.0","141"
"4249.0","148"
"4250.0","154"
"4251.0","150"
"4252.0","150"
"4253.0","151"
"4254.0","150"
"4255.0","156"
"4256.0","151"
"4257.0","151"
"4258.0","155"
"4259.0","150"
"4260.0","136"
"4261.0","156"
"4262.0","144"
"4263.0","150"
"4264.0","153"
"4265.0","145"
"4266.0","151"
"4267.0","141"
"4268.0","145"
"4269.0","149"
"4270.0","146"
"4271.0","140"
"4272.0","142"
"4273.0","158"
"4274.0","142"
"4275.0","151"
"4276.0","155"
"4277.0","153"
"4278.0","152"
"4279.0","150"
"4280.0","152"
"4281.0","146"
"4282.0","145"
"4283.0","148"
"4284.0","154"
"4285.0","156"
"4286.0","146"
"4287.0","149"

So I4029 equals -0.099 mag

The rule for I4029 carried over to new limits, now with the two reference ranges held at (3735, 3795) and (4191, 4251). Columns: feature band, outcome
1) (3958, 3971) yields 0.215 mag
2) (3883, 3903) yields 0.061 mag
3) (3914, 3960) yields -0.046 mag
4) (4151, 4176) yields -0.059 mag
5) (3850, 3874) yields -0.180 mag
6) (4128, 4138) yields -0.067 mag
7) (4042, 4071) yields -0.081 mag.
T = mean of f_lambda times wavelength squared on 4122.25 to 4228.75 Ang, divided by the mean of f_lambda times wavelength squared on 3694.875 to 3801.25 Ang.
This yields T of 1.6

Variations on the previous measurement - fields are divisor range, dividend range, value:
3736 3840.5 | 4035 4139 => 1.36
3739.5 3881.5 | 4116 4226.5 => 1.37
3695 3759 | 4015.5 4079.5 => 1.64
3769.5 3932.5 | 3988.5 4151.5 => 1.23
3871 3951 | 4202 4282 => 1.31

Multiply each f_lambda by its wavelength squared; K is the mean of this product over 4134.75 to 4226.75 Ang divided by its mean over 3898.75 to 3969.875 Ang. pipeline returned 1.26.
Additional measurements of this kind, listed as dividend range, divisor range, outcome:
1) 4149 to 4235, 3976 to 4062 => 1.08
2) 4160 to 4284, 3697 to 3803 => 1.65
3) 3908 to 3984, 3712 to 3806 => 1.25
